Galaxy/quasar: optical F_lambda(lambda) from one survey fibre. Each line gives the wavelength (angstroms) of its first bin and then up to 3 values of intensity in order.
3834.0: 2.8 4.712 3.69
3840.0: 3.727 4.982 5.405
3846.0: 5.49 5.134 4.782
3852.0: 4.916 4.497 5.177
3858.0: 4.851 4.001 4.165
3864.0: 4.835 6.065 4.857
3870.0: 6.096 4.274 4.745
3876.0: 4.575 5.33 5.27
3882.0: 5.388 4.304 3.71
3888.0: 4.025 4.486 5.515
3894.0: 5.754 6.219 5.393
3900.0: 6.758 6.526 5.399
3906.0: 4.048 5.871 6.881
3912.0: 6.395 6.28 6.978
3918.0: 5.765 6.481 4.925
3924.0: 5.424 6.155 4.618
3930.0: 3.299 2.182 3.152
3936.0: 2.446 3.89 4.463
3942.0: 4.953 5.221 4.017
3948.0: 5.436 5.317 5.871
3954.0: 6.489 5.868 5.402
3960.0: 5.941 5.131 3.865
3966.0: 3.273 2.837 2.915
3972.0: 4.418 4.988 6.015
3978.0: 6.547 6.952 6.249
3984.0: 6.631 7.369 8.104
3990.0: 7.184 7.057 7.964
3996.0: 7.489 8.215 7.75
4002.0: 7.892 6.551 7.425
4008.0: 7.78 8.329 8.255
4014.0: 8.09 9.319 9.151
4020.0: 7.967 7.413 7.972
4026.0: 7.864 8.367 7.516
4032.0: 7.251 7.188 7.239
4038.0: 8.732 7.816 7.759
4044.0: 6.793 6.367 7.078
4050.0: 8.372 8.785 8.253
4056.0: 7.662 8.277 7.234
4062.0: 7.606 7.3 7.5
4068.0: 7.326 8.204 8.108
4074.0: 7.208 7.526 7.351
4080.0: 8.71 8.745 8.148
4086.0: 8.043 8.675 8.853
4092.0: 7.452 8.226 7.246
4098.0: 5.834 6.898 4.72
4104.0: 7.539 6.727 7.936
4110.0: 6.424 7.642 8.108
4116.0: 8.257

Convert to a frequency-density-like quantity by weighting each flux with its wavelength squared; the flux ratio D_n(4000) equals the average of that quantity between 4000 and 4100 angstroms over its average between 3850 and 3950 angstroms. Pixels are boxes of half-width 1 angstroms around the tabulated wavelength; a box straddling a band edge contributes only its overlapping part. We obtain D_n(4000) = 1.68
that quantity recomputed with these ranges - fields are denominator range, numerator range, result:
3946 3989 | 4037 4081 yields 1.48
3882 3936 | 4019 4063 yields 1.58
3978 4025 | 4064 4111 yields 1.02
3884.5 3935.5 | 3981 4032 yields 1.55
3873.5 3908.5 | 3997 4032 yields 1.64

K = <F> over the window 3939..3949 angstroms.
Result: 4.82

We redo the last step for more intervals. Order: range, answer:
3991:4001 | 7.7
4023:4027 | 7.92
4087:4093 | 8.33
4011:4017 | 8.55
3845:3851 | 5.14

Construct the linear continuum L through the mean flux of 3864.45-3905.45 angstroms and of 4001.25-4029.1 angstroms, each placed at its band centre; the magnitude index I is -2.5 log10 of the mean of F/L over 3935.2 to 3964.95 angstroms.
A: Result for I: 0.31 mag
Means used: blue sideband 5.22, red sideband 8.03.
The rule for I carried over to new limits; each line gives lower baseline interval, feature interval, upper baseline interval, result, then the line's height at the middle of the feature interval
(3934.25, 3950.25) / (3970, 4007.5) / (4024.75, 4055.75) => -0.147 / 5.95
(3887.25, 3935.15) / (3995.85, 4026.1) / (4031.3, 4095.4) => -0.149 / 6.96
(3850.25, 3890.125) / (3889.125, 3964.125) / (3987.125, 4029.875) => 0.143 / 6.06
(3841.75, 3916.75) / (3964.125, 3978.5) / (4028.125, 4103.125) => 0.433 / 6.42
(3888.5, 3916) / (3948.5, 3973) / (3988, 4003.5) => 0.401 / 6.96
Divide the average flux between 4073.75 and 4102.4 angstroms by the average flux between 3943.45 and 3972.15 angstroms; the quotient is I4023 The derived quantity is 1.59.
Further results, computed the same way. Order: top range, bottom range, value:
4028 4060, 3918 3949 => 1.71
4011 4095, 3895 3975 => 1.57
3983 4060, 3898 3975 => 1.55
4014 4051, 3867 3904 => 1.50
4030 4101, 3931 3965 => 1.64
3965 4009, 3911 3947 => 1.34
